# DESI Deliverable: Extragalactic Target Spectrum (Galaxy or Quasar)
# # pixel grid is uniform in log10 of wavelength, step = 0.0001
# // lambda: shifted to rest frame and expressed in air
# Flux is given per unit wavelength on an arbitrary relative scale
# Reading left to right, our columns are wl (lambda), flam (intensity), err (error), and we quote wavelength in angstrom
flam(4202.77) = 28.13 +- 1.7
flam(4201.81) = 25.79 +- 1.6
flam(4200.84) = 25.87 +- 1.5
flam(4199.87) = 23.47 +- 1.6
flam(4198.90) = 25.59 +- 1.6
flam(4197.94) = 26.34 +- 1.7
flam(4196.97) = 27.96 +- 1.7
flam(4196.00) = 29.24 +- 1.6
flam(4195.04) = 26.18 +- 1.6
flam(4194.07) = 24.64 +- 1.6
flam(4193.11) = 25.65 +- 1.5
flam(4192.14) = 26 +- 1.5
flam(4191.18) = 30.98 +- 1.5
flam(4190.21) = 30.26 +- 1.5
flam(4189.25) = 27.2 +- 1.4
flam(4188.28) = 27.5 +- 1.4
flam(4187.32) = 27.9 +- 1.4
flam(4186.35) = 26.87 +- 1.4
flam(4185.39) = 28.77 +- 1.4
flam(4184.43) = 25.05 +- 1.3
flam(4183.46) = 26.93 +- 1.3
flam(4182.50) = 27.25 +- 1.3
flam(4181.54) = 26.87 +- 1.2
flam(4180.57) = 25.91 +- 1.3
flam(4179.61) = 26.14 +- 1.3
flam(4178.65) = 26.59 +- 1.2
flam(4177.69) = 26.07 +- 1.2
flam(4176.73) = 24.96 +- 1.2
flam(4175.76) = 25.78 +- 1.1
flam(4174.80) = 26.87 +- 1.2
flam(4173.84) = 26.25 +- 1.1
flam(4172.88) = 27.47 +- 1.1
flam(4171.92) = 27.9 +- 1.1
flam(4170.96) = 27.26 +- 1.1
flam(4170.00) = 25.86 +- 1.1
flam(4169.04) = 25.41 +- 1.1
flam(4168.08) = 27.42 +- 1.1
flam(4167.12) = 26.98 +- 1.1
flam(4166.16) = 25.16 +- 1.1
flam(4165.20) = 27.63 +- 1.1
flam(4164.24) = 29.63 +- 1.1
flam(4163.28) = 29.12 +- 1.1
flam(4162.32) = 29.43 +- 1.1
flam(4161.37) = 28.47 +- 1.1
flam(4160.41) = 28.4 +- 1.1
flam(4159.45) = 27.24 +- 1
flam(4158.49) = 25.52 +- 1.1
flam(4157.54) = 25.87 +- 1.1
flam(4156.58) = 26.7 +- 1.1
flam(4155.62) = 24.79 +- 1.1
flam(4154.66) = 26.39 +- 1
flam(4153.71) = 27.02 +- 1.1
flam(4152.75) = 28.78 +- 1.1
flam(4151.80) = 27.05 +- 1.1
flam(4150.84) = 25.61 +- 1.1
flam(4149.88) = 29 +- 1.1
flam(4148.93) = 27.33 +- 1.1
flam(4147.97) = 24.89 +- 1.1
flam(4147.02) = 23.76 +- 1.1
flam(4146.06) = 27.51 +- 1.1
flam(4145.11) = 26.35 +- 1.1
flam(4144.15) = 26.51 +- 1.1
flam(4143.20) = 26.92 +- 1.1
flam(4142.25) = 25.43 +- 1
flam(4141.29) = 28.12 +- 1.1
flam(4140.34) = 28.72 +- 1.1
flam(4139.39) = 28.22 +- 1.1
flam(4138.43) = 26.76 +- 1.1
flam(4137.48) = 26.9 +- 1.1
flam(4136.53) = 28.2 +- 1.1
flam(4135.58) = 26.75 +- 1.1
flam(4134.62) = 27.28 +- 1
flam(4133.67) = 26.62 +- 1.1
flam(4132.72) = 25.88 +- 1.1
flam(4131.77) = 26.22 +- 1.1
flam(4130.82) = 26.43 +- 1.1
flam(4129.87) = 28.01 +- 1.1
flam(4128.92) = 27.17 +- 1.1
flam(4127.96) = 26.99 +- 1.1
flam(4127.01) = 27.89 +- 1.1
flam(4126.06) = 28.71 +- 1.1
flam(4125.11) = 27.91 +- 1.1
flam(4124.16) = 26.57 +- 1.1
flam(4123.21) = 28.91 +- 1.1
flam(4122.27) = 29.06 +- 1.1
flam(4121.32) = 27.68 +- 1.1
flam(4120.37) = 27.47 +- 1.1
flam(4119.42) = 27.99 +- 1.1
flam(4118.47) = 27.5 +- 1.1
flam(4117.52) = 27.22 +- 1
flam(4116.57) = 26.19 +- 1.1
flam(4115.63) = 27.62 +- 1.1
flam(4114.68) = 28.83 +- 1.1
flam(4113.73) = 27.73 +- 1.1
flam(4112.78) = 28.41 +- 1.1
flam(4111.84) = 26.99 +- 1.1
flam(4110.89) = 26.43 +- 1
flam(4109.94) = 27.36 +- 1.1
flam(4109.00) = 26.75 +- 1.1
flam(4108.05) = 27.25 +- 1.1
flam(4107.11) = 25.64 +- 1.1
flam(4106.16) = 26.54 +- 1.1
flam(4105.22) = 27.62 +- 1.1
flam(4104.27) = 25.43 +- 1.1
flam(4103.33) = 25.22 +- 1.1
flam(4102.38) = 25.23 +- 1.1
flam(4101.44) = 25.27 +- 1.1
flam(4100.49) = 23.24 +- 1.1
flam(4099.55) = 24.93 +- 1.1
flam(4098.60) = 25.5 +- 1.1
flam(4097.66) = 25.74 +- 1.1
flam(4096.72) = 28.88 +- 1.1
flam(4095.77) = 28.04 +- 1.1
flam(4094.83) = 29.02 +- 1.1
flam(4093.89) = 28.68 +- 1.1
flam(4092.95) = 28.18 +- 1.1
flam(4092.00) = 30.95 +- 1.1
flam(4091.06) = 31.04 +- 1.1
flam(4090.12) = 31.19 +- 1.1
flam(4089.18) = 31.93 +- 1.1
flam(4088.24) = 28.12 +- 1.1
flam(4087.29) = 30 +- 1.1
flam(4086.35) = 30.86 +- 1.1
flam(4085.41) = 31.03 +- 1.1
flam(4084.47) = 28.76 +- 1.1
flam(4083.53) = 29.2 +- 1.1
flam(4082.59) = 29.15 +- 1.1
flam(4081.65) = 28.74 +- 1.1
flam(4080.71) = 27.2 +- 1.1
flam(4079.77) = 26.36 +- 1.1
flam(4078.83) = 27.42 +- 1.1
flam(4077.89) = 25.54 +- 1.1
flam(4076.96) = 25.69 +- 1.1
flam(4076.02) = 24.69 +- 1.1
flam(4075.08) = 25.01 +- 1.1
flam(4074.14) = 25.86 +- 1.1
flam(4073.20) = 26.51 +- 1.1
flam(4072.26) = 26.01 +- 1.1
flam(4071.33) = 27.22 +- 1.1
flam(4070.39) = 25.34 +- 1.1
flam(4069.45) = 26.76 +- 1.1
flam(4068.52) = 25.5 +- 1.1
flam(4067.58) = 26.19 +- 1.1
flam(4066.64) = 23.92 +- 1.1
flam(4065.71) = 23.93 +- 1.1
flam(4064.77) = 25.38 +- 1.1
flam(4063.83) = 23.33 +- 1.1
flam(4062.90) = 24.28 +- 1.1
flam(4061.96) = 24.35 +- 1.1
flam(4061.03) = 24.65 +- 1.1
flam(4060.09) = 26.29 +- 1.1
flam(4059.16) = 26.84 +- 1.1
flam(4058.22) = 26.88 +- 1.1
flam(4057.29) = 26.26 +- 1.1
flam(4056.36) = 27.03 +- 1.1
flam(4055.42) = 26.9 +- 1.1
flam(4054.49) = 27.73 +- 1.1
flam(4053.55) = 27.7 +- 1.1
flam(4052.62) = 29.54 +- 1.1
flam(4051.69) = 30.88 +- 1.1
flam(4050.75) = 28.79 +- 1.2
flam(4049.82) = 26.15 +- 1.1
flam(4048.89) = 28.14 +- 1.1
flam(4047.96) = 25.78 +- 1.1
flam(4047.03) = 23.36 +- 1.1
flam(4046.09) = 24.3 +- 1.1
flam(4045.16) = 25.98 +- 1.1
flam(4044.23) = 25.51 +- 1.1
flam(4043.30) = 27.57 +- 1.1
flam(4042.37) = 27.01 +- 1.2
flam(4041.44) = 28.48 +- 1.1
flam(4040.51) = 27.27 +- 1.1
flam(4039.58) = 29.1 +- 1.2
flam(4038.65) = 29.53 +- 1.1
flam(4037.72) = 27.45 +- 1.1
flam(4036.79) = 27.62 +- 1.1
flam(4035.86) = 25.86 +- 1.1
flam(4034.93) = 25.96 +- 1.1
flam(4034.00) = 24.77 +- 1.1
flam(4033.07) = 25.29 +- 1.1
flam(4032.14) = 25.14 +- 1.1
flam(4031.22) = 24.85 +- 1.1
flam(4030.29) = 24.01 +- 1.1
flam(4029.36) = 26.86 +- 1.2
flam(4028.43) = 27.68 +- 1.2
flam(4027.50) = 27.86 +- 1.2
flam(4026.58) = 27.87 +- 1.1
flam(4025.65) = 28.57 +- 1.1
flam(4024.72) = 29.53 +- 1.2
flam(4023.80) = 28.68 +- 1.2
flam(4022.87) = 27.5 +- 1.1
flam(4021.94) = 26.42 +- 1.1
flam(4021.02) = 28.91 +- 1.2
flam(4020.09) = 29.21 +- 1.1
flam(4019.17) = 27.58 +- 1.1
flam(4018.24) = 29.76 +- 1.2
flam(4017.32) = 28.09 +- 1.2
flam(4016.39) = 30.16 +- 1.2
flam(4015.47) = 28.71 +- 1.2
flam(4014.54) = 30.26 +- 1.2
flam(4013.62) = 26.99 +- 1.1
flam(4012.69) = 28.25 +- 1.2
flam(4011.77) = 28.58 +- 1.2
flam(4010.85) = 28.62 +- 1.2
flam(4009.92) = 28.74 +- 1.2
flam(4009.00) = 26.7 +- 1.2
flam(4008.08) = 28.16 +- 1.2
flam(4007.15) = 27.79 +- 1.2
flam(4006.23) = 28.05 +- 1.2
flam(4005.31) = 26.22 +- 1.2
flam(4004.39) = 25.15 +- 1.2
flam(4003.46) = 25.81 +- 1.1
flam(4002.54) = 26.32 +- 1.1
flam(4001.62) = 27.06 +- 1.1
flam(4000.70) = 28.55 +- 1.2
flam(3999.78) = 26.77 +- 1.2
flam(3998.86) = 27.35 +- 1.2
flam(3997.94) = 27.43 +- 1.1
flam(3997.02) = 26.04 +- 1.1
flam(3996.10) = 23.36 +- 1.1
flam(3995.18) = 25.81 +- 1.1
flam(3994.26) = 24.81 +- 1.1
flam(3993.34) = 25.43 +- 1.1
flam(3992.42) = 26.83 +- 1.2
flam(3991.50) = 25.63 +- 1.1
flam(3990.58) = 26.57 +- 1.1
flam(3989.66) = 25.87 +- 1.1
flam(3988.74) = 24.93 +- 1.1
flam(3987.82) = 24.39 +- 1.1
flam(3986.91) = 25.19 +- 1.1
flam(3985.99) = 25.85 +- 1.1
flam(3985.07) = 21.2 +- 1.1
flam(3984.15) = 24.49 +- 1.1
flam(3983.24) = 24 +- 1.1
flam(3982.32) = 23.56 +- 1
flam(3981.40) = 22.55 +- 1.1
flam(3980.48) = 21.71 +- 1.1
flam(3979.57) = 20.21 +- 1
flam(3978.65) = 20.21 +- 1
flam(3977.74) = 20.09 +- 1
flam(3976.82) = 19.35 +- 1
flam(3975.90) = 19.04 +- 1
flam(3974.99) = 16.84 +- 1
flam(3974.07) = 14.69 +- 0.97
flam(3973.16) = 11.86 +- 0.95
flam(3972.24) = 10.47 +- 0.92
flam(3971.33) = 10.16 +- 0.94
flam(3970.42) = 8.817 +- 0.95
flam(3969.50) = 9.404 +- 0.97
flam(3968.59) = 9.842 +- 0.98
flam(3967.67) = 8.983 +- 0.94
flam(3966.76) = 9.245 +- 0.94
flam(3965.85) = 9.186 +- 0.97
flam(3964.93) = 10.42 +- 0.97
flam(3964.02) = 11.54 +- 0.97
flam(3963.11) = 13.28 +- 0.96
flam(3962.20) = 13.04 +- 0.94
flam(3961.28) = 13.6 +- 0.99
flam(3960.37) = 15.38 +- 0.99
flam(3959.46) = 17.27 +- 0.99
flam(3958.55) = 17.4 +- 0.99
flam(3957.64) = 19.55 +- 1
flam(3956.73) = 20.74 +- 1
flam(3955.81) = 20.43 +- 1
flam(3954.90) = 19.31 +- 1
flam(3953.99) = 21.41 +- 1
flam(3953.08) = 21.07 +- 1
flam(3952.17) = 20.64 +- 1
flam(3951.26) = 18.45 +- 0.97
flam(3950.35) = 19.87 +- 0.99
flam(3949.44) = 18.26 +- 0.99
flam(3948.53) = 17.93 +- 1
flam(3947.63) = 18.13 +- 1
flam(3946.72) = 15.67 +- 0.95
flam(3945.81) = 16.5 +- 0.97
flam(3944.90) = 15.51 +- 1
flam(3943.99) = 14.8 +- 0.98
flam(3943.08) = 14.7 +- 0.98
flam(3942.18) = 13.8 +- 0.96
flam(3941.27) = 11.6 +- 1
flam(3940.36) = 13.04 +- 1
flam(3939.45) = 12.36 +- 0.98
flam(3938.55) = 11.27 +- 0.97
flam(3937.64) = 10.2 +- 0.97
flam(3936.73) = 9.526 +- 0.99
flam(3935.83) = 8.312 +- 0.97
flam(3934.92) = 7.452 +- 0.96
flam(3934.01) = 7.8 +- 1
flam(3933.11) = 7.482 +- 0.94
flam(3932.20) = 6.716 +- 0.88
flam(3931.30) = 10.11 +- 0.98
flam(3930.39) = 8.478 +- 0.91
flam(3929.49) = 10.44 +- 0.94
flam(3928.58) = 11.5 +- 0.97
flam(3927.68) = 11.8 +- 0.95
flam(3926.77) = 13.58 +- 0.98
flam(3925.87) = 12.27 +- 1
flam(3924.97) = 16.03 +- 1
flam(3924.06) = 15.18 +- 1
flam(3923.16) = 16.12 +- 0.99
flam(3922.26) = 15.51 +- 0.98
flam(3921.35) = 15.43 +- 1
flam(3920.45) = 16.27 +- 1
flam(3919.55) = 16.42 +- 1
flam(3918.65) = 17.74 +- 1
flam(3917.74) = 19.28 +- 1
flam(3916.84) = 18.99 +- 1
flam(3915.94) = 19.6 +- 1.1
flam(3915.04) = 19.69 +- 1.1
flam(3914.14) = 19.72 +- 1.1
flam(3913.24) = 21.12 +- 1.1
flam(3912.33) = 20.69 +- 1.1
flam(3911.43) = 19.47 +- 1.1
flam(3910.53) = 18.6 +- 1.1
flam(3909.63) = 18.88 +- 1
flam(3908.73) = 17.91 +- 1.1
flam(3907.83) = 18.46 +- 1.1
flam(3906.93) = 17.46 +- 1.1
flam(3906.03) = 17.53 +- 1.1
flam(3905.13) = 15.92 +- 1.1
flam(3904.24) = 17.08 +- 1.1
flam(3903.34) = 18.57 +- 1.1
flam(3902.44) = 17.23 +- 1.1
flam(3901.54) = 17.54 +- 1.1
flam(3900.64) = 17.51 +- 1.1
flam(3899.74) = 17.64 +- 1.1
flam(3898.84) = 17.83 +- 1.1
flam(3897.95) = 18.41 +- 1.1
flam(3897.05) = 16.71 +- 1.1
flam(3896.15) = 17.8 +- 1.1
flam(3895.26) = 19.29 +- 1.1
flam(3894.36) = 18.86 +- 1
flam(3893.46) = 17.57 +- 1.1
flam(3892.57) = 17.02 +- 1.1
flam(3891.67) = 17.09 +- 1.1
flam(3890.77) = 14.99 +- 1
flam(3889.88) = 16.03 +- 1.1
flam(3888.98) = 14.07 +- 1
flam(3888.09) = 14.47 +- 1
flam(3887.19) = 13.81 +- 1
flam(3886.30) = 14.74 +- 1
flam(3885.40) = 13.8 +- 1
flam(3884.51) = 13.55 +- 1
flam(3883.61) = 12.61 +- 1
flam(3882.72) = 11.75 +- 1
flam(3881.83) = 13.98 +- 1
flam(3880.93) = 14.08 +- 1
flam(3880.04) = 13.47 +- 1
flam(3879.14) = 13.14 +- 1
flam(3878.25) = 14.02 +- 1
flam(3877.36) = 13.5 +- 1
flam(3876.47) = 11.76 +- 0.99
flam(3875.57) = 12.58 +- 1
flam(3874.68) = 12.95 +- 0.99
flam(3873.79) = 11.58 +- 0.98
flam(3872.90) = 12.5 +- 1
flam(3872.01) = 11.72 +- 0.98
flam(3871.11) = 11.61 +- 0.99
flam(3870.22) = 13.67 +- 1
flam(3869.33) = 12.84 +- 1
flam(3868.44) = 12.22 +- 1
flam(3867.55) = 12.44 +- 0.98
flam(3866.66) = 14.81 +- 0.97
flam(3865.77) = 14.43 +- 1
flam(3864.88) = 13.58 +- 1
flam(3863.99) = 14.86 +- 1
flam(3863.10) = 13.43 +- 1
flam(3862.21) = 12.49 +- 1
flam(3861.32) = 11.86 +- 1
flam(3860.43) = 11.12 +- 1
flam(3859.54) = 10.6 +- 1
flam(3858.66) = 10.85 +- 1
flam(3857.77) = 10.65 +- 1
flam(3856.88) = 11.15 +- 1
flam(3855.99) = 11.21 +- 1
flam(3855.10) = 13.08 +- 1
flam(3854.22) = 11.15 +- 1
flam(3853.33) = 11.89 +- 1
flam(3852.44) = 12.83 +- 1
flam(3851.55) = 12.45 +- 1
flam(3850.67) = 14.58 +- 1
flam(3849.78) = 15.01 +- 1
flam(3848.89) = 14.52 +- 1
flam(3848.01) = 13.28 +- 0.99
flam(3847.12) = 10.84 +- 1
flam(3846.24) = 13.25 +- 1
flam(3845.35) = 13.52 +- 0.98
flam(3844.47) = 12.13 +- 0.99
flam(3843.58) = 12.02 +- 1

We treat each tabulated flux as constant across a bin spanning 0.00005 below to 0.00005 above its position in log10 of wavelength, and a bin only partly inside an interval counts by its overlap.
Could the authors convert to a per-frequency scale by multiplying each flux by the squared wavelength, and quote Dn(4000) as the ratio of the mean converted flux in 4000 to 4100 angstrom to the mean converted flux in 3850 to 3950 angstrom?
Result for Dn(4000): 2.04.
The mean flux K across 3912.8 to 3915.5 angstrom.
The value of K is 20.2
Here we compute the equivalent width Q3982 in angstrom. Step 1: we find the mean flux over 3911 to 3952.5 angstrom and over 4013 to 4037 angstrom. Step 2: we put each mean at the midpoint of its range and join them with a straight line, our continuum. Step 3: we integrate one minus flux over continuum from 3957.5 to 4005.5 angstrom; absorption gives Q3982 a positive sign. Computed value 4.16 angstrom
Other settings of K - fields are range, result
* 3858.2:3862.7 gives 11.4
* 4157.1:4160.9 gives 26.8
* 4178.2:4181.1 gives 26.2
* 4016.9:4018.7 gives 29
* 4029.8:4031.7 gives 24.5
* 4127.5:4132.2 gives 26.9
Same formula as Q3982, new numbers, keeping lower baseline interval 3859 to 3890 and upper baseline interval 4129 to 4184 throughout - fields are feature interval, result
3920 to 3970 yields 8.07 angstrom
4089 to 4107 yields -2.54 angstrom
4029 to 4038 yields -2.09 angstrom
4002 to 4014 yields -4.71 angstrom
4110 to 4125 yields -1.60 angstrom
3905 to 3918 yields -3.51 angstrom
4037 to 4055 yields -4.94 angstrom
